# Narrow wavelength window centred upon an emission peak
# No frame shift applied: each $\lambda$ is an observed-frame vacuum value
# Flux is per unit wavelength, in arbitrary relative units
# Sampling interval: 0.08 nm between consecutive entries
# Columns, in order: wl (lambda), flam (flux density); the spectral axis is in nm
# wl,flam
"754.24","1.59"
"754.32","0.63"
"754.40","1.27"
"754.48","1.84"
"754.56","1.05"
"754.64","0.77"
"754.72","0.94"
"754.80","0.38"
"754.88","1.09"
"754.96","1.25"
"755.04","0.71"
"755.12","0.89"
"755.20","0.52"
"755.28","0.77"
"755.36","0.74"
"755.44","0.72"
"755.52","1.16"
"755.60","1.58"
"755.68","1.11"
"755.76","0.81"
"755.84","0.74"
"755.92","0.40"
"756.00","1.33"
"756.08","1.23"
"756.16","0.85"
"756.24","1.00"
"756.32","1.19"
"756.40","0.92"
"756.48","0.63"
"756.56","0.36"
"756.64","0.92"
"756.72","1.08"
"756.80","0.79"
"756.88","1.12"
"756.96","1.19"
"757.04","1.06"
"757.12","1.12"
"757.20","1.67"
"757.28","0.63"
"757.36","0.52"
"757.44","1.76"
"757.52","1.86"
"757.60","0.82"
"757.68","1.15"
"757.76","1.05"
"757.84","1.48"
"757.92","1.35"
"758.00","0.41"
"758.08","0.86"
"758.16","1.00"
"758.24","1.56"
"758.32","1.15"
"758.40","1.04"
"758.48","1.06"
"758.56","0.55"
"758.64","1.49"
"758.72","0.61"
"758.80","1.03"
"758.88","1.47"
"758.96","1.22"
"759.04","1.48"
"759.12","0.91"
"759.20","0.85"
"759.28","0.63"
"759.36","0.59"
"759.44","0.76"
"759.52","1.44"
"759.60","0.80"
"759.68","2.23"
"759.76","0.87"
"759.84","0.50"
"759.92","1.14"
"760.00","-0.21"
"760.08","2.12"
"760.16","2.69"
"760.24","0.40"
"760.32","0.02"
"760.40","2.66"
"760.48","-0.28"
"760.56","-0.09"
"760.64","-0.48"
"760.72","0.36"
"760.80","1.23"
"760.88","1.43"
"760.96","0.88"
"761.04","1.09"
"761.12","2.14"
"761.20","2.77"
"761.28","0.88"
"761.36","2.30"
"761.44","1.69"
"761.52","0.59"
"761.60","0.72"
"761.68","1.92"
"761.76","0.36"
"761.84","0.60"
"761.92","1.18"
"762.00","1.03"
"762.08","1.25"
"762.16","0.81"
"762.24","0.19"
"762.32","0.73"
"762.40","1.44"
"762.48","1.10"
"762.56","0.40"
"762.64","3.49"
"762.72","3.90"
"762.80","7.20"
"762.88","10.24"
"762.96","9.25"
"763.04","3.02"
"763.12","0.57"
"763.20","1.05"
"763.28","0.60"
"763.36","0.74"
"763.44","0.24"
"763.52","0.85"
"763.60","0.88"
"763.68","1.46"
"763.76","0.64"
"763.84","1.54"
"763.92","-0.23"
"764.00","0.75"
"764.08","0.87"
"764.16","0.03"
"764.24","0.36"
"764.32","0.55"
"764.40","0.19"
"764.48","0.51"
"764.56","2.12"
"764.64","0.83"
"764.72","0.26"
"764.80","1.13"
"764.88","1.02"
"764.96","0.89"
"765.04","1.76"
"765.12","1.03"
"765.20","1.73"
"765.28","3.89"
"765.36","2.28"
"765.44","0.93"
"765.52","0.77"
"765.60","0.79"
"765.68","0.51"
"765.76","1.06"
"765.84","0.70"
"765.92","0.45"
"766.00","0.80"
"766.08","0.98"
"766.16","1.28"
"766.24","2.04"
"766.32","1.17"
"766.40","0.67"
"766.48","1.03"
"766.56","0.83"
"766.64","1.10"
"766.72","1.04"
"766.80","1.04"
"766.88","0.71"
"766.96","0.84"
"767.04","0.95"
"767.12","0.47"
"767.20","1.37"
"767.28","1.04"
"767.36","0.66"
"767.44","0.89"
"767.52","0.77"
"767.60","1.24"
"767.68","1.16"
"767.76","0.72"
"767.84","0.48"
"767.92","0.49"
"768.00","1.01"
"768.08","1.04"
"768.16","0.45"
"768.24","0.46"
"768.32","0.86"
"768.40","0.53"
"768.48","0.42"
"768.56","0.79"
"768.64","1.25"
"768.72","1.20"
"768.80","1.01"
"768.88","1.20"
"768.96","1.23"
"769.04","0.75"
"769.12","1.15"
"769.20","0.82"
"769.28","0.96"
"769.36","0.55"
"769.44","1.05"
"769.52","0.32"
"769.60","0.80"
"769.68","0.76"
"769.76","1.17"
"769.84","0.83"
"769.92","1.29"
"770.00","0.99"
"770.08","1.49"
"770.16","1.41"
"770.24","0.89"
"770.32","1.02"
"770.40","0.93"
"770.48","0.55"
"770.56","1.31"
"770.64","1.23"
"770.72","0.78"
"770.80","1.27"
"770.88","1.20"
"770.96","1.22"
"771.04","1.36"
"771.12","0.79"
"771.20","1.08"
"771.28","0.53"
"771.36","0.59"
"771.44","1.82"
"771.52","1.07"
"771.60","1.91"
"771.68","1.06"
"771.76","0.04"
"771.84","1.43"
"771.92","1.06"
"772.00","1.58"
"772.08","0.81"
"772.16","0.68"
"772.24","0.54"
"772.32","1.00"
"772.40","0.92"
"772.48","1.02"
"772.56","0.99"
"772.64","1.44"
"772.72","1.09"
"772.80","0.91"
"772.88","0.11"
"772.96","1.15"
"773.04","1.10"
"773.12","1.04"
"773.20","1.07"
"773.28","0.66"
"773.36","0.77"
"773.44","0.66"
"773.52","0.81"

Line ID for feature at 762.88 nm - H-alpha 6563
